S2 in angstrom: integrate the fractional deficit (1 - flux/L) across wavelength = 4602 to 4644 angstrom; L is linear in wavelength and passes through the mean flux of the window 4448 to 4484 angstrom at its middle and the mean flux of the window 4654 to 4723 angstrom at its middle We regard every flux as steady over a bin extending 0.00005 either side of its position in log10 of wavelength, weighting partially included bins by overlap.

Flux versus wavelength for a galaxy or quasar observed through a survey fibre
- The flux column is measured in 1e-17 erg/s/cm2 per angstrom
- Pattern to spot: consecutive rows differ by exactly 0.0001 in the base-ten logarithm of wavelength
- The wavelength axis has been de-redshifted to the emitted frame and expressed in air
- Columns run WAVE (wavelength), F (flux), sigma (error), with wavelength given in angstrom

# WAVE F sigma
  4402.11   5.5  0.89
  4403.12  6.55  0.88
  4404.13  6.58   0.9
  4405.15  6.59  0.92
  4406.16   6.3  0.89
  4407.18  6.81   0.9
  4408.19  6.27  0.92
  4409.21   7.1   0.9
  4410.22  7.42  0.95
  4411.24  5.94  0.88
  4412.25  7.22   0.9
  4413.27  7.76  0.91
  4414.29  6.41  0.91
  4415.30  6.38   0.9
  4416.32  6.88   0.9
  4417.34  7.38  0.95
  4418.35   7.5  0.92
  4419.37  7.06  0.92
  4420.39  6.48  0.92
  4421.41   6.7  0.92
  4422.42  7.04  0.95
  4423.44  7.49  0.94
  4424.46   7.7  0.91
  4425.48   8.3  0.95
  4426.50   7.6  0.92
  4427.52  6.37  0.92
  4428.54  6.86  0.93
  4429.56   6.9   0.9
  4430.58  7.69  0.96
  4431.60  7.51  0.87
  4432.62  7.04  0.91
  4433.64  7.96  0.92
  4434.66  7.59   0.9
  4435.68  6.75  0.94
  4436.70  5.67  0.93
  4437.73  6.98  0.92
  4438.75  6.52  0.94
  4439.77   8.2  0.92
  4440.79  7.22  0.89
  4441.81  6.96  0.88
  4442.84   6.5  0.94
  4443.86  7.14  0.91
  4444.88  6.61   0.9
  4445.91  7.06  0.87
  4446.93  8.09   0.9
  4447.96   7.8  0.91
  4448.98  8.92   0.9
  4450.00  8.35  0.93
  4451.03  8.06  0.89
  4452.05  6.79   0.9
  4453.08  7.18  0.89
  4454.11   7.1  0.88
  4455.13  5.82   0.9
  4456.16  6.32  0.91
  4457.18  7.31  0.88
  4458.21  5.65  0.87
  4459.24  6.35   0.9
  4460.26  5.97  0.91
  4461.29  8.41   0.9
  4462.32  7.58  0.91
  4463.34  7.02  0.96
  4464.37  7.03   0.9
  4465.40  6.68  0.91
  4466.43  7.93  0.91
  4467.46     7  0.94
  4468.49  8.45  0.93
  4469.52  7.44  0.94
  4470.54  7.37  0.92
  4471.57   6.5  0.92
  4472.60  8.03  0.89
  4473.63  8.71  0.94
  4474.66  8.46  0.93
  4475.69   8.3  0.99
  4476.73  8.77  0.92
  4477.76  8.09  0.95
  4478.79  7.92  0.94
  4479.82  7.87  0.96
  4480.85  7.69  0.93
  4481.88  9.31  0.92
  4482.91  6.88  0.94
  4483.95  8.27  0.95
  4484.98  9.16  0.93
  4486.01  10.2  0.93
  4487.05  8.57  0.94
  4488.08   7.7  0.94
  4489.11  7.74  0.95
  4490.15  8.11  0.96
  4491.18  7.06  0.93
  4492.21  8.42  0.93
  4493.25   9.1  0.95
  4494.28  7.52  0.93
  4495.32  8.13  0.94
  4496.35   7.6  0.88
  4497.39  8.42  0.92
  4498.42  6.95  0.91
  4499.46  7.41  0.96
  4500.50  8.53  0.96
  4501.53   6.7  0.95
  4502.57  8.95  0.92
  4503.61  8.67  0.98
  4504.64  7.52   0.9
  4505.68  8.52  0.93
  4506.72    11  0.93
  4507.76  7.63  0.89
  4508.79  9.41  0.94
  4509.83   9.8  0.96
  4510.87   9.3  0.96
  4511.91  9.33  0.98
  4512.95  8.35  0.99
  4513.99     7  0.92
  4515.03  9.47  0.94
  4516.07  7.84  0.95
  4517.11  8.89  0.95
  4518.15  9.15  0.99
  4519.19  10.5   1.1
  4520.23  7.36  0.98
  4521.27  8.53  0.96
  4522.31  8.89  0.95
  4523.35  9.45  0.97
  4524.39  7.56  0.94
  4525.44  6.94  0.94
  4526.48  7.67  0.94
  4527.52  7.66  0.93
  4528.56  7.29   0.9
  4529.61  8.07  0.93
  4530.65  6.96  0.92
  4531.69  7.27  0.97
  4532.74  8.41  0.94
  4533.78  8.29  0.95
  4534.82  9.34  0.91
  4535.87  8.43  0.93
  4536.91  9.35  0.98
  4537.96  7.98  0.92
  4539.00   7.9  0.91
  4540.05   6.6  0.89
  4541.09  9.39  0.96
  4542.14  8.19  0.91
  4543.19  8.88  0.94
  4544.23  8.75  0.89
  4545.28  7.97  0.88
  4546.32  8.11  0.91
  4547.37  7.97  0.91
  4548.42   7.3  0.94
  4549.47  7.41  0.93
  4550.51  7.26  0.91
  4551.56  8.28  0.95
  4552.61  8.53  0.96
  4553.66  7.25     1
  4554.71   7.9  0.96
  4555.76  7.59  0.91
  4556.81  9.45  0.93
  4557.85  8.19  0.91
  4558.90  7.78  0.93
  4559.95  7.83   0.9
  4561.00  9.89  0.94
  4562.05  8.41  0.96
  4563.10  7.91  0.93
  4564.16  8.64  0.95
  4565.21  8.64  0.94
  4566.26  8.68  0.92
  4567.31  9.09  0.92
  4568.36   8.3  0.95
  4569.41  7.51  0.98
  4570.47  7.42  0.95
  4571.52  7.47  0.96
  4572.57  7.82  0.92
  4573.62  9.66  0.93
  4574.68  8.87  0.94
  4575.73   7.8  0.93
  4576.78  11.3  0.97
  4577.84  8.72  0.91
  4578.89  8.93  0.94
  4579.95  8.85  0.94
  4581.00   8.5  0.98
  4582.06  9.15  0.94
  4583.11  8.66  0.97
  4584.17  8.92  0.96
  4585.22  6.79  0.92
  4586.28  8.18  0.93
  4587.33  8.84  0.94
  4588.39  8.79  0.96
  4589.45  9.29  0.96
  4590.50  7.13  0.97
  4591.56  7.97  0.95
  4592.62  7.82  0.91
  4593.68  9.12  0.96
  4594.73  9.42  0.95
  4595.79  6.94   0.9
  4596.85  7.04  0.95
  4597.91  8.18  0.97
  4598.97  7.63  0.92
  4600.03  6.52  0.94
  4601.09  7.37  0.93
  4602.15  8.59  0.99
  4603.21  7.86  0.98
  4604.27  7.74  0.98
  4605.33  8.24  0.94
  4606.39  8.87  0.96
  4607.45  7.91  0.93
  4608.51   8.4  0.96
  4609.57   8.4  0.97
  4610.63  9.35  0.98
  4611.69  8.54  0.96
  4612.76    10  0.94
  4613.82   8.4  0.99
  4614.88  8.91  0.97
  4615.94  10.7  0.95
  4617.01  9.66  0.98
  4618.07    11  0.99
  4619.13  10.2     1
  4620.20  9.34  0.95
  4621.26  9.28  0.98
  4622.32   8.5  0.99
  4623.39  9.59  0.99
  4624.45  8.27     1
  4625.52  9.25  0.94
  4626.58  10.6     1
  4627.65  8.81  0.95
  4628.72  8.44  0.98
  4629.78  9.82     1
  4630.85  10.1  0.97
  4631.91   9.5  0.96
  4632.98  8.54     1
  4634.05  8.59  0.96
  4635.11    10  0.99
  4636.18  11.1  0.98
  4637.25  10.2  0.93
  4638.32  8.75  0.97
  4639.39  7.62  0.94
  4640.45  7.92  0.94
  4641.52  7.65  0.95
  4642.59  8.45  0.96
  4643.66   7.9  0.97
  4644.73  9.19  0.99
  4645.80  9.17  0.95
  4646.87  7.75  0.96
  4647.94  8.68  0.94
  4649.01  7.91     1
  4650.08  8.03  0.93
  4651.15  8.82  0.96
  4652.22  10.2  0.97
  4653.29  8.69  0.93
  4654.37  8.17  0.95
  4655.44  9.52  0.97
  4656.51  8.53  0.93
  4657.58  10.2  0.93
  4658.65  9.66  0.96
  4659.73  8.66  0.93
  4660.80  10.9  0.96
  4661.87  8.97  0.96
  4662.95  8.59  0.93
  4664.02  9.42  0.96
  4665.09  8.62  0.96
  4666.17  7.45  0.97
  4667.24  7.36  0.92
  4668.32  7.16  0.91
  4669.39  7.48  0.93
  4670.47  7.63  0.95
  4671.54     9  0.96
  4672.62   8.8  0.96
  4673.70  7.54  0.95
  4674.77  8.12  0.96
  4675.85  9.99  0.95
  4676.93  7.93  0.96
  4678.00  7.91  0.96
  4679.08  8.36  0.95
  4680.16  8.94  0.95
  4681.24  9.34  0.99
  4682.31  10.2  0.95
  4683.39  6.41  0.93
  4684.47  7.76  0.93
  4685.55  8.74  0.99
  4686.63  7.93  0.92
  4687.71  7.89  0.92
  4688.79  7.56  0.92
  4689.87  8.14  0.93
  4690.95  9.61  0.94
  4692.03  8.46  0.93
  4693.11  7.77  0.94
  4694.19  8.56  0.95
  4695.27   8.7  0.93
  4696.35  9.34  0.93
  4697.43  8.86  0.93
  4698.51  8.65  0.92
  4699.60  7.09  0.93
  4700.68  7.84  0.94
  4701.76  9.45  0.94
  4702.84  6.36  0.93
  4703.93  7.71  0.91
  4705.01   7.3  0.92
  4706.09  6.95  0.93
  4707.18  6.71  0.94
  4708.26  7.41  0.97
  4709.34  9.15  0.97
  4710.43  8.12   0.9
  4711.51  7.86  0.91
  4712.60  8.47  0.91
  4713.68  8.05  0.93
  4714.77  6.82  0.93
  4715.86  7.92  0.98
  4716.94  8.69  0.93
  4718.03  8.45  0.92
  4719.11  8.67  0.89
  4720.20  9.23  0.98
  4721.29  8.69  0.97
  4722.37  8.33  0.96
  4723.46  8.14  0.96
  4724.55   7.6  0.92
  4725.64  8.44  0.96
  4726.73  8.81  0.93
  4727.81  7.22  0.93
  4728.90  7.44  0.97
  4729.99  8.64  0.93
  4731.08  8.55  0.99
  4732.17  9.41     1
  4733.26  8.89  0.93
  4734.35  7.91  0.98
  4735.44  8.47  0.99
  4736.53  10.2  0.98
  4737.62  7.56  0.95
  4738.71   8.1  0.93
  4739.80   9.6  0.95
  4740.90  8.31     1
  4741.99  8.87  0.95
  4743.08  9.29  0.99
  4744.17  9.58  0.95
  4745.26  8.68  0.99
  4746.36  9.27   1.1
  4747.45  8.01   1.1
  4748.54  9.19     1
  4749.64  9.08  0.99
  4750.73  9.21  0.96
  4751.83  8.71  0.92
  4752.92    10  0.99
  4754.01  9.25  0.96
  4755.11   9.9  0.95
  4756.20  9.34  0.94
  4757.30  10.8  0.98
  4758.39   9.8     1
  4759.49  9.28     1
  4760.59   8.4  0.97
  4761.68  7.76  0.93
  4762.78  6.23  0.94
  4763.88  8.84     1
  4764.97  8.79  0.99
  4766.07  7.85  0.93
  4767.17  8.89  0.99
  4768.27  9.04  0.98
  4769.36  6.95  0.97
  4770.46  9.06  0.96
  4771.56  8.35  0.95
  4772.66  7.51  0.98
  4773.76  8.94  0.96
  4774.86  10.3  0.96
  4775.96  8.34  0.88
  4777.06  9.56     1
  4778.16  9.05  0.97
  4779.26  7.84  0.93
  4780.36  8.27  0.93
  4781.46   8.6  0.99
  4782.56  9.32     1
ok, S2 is -4.82 angstrom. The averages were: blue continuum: 7.52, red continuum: 8.35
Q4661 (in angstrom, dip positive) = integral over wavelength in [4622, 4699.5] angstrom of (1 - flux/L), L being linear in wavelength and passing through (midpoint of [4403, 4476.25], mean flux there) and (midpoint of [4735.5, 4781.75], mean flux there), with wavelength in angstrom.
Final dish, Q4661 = -3.6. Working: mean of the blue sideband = 7.17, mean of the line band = 8.7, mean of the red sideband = 8.82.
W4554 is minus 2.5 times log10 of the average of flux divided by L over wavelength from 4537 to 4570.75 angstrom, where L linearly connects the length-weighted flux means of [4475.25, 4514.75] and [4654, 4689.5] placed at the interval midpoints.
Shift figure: 0.027 mag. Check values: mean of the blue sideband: 8.32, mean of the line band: 8.18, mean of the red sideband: 8.51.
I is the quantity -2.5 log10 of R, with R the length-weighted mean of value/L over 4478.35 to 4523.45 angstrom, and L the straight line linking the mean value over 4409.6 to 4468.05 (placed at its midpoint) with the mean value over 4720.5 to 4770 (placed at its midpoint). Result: -0.133 mag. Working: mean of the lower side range 7.13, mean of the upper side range 8.7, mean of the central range 8.42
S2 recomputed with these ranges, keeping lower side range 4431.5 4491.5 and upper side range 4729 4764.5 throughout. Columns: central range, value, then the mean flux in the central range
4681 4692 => 0.34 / 8.34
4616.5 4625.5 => -1.28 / 9.47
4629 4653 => -1.47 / 8.9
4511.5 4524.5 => -1.46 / 8.67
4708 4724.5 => 0.91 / 8.26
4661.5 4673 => 0.41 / 8.2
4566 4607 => -0.92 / 8.3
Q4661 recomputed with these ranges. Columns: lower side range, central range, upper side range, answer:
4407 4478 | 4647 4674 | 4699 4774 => -1.65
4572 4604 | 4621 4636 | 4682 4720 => -1.85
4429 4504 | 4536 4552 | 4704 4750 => -0.55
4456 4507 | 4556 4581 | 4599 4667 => -0.29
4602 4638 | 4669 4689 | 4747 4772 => 1.62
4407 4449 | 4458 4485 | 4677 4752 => -1.27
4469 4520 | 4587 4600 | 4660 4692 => 0.41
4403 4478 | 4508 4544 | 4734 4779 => -3.56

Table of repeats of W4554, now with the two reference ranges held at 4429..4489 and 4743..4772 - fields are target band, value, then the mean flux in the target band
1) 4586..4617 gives -0.028 mag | 8.37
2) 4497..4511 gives -0.101 mag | 8.47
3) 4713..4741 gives 0.043 mag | 8.39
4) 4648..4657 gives -0.043 mag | 8.73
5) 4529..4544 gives -0.049 mag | 8.22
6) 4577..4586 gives -0.075 mag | 8.64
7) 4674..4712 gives 0.048 mag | 8.2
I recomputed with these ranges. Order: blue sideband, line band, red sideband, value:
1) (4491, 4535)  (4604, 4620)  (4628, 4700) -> -0.07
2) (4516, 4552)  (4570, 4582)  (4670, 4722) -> -0.07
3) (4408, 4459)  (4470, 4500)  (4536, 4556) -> -0.08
